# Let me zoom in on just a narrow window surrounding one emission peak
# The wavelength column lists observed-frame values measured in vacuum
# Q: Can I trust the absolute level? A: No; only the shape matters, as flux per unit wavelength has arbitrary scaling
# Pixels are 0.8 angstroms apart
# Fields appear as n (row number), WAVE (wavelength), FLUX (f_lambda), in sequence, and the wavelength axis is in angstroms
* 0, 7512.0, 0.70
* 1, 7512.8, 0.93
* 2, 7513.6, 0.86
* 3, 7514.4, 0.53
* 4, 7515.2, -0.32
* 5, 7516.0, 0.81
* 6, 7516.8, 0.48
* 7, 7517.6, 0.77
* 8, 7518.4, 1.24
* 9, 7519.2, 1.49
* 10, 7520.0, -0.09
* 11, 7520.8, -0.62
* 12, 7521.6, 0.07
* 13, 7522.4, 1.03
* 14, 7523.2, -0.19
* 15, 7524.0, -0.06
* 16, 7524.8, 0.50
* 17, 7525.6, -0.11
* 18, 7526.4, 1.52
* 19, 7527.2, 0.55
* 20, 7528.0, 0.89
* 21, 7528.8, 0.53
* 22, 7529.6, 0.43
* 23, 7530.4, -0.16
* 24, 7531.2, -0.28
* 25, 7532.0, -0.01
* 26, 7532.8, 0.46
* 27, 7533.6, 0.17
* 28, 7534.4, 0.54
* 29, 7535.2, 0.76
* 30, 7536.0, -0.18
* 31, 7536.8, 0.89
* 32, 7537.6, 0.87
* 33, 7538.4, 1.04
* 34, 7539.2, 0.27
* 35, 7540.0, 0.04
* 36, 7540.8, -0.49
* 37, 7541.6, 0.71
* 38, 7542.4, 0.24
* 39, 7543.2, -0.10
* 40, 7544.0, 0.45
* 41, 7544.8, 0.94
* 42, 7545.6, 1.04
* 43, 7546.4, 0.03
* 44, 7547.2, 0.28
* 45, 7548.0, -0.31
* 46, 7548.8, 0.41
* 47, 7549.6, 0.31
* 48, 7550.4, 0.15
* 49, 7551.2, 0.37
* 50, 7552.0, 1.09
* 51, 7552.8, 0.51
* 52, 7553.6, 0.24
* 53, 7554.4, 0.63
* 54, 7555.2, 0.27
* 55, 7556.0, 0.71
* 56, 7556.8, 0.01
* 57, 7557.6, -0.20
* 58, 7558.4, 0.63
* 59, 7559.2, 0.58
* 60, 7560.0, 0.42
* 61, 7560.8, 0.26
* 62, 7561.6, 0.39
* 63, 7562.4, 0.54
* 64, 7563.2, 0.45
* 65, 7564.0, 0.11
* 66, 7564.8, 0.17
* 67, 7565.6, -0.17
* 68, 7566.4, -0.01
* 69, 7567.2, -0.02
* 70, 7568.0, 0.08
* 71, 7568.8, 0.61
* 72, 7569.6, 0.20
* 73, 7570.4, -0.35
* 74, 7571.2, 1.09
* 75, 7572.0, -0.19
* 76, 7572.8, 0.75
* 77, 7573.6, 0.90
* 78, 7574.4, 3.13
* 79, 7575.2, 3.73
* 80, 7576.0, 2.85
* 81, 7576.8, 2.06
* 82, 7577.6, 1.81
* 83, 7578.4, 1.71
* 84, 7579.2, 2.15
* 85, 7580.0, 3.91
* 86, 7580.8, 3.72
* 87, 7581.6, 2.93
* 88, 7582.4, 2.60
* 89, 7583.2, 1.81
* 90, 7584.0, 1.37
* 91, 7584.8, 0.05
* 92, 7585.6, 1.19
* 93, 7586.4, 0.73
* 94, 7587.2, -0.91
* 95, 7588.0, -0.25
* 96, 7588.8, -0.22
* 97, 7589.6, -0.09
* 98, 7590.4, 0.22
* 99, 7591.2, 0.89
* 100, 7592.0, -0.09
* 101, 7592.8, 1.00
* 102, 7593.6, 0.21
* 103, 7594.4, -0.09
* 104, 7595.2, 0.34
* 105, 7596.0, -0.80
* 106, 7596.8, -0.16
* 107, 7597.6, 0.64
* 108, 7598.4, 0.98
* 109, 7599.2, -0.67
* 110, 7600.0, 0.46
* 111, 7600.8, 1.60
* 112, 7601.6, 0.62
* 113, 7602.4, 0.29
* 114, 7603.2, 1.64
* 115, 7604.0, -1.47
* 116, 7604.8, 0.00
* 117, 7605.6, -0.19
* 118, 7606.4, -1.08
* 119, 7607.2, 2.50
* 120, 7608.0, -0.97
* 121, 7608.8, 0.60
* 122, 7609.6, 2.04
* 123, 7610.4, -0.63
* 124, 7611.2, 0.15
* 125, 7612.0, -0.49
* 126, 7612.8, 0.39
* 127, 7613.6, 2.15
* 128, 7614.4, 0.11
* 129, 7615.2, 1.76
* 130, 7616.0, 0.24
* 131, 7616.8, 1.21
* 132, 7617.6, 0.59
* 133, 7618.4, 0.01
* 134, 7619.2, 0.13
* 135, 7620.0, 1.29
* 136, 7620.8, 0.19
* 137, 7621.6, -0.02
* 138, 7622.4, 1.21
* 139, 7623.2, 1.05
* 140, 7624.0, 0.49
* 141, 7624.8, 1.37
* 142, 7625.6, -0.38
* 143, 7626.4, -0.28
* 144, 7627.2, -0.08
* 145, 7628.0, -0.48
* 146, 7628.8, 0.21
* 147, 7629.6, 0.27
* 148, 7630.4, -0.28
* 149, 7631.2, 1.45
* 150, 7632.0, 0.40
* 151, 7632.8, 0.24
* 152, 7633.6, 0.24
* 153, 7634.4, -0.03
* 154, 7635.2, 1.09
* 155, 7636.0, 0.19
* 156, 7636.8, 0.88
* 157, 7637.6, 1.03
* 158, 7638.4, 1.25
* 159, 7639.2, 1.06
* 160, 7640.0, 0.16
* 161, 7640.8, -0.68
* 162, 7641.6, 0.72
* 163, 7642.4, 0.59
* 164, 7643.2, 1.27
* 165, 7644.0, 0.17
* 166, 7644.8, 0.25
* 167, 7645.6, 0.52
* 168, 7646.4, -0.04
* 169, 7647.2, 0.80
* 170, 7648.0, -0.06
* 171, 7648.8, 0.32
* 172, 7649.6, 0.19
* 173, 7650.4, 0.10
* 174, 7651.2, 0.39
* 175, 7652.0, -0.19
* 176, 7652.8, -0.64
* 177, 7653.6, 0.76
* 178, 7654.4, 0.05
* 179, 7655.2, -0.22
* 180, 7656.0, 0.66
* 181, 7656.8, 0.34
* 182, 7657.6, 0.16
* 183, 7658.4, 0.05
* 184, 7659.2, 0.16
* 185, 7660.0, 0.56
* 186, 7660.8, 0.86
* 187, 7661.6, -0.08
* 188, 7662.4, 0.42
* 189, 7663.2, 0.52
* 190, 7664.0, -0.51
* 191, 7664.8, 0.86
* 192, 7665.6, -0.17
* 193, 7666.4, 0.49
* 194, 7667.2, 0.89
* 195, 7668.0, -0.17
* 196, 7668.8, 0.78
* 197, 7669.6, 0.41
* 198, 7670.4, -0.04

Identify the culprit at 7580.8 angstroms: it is [O II] 3727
